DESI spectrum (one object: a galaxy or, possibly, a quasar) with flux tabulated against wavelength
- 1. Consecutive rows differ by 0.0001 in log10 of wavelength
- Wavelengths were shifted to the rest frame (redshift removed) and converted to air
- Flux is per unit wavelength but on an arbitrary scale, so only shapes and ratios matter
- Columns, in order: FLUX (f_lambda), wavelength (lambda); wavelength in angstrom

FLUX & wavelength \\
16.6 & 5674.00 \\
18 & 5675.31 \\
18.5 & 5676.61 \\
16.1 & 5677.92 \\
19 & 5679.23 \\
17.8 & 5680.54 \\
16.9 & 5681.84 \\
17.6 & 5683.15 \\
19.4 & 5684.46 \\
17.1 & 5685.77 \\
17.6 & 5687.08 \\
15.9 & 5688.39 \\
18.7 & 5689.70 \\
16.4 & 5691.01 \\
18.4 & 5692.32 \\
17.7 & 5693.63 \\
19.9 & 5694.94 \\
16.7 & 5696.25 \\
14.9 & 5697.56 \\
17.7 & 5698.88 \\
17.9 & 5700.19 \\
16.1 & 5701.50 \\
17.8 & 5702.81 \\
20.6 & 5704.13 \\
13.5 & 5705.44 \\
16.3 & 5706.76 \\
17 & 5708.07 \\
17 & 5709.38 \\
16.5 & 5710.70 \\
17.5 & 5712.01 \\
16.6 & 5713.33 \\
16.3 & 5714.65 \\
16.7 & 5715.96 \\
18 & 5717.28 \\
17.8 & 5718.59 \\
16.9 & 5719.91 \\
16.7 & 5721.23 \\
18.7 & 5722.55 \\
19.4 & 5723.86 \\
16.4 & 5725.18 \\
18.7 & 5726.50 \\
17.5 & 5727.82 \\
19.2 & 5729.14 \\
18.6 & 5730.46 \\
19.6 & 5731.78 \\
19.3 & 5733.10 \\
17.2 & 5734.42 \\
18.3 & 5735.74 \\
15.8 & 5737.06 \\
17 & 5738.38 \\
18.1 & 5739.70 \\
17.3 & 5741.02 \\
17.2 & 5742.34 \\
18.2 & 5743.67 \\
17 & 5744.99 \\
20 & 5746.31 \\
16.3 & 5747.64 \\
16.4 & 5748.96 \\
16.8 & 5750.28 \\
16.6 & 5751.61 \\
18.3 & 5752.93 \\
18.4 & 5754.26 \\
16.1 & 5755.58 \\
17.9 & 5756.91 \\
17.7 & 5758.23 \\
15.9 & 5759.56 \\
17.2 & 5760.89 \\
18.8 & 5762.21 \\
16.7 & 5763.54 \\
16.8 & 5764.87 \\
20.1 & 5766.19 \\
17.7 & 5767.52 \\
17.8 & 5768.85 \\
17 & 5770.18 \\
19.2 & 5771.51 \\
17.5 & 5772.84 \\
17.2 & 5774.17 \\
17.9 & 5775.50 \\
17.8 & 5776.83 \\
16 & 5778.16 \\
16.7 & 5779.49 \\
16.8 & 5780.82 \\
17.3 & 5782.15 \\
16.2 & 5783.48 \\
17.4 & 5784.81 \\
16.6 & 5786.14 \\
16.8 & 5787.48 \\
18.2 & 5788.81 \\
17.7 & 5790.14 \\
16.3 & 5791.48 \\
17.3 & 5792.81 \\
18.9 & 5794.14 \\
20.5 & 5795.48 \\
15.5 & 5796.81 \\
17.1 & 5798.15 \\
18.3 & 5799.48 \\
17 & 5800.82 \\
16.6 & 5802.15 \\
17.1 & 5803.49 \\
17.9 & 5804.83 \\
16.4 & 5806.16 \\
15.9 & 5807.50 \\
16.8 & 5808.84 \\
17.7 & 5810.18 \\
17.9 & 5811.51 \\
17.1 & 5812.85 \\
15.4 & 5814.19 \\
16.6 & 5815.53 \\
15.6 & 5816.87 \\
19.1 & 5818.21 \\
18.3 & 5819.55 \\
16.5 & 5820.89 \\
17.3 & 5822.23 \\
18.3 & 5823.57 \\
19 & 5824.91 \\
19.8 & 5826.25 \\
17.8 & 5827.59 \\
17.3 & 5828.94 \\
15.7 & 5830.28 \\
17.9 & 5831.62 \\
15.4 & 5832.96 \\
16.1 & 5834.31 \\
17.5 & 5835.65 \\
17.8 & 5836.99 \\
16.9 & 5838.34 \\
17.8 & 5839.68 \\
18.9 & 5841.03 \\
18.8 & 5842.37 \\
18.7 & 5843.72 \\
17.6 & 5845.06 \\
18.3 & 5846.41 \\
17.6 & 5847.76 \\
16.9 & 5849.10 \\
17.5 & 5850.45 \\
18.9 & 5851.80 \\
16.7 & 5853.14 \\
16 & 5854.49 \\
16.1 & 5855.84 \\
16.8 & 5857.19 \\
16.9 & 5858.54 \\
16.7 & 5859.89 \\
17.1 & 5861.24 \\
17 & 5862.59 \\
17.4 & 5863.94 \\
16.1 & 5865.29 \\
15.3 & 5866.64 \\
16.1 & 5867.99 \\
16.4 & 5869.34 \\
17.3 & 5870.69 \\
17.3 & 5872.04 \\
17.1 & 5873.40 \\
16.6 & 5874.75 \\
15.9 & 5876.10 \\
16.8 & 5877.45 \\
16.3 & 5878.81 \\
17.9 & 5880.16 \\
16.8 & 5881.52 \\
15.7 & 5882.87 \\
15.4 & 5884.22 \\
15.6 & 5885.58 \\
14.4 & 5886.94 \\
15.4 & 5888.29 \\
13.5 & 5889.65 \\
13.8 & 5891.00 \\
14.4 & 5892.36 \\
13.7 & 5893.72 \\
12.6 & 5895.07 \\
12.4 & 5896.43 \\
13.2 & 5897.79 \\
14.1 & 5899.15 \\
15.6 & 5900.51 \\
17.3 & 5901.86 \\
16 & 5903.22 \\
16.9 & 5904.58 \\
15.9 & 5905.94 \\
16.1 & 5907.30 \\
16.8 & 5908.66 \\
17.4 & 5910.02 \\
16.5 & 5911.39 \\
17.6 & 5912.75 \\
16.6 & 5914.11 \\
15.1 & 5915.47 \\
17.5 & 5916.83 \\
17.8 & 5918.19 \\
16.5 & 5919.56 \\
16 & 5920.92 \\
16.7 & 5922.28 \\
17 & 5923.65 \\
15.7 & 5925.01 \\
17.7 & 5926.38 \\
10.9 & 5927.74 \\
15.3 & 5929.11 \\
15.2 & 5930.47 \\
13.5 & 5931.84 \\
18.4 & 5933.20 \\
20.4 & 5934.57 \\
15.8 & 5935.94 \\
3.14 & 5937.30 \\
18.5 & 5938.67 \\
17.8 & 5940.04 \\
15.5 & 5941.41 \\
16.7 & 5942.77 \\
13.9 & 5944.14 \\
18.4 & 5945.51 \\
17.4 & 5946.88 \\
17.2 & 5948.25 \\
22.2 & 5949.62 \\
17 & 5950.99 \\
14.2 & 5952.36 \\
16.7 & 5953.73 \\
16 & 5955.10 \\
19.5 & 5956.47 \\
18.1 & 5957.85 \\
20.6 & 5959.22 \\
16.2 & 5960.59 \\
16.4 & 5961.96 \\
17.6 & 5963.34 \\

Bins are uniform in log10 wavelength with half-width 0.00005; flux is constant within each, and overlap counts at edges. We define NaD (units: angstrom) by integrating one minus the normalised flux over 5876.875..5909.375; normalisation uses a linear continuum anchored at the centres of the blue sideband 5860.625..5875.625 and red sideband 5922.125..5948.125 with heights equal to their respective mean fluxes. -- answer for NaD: 2.1 angstrom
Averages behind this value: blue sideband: 16.7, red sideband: 15.7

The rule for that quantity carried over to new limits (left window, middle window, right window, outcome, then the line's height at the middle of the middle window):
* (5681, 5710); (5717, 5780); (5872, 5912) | -3.0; 16.9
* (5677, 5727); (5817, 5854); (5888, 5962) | -2.5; 16.6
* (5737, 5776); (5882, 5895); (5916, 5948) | 1.4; 16.3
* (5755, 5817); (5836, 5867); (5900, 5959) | -0.8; 16.9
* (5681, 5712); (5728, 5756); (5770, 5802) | -0.6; 17.3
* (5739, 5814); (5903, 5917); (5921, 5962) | 0.0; 16.6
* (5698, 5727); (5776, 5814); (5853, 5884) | -0.6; 16.9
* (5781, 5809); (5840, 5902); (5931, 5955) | 1.9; 16.7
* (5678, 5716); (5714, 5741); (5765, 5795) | -0.7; 17.4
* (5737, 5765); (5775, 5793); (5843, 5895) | 0.0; 17.1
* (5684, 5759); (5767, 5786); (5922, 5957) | -0.2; 17.2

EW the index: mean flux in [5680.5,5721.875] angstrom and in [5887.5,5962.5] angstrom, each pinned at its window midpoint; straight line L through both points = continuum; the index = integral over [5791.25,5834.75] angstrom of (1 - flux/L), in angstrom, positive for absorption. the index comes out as -1.8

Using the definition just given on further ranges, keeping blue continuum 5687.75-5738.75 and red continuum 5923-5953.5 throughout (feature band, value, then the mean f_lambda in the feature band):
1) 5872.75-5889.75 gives 0.4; 16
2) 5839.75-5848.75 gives -0.9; 18.2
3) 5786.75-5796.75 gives -0.5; 17.8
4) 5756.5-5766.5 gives -0.2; 17.6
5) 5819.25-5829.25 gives -0.8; 18.1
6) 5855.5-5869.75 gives 0.0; 16.5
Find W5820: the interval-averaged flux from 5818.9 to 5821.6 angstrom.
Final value 17.4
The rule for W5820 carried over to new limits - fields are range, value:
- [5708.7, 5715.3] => 16.8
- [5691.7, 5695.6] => 18.7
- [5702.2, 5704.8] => 19.2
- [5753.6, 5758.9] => 17.5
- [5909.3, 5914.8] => 17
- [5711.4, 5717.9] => 17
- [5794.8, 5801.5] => 17.7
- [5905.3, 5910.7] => 16.6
